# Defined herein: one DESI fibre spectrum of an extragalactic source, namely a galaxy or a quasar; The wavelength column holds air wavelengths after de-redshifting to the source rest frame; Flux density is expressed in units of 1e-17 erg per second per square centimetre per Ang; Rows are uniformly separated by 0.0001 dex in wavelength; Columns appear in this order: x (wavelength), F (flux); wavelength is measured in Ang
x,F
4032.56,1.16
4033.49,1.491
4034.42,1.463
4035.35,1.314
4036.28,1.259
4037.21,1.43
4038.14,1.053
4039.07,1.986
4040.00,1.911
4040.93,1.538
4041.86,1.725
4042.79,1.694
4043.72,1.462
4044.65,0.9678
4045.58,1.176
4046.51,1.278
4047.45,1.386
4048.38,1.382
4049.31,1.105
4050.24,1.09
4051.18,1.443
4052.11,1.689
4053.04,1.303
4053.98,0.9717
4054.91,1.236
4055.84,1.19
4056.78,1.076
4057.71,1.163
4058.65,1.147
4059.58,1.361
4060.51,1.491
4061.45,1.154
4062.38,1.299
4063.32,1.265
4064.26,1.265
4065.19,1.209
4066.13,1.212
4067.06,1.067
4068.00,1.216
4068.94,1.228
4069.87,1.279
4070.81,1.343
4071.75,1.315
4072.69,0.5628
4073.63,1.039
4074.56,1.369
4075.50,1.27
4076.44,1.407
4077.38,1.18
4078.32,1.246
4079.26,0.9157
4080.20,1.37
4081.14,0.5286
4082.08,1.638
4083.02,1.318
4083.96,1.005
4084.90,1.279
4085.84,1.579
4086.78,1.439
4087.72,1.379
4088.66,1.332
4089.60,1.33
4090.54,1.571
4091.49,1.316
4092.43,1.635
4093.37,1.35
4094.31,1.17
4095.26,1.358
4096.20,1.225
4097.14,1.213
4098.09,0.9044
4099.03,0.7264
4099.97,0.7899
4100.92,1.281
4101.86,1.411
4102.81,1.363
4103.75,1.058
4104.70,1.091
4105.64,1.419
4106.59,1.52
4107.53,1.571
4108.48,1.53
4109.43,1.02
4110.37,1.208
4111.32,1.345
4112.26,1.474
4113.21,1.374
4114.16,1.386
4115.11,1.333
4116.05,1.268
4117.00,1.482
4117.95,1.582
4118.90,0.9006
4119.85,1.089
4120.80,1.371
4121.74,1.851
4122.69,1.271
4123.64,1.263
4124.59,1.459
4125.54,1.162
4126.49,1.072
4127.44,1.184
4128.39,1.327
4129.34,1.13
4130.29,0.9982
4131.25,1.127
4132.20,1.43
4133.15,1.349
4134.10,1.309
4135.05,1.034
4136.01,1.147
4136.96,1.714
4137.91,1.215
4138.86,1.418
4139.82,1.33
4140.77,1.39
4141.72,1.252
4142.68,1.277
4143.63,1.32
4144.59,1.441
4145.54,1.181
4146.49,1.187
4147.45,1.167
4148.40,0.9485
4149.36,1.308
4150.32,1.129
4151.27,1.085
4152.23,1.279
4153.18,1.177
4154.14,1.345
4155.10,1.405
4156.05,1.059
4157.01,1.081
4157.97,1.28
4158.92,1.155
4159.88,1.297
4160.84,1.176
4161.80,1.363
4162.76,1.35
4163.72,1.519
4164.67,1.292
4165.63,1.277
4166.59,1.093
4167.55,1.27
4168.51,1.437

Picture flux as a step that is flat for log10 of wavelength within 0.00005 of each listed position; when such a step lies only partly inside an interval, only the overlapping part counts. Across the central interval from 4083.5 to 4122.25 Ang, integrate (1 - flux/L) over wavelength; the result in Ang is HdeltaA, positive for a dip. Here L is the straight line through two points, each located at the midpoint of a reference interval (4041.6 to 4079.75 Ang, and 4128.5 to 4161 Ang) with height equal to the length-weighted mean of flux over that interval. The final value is -1.9 Ang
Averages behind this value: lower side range 1.25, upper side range 1.24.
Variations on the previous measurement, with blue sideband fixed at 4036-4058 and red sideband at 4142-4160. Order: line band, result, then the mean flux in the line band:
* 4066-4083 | 1.80 Ang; 1.18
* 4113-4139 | -0.88 Ang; 1.29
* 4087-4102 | 0.51 Ang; 1.25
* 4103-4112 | -0.27 Ang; 1.31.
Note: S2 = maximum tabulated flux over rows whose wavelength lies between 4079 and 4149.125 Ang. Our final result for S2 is 1.851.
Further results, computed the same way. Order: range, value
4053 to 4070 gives 1.491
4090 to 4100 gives 1.635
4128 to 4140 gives 1.714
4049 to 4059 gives 1.689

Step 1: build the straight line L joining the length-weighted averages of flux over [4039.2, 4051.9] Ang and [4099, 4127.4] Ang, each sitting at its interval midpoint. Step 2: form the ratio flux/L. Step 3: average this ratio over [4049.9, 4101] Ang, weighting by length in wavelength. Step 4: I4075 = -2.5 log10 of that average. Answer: 0.11 mag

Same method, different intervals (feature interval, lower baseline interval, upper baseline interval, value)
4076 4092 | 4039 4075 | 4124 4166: -0.01 mag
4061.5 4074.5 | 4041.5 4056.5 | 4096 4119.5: 0.10 mag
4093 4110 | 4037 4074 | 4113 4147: 0.06 mag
